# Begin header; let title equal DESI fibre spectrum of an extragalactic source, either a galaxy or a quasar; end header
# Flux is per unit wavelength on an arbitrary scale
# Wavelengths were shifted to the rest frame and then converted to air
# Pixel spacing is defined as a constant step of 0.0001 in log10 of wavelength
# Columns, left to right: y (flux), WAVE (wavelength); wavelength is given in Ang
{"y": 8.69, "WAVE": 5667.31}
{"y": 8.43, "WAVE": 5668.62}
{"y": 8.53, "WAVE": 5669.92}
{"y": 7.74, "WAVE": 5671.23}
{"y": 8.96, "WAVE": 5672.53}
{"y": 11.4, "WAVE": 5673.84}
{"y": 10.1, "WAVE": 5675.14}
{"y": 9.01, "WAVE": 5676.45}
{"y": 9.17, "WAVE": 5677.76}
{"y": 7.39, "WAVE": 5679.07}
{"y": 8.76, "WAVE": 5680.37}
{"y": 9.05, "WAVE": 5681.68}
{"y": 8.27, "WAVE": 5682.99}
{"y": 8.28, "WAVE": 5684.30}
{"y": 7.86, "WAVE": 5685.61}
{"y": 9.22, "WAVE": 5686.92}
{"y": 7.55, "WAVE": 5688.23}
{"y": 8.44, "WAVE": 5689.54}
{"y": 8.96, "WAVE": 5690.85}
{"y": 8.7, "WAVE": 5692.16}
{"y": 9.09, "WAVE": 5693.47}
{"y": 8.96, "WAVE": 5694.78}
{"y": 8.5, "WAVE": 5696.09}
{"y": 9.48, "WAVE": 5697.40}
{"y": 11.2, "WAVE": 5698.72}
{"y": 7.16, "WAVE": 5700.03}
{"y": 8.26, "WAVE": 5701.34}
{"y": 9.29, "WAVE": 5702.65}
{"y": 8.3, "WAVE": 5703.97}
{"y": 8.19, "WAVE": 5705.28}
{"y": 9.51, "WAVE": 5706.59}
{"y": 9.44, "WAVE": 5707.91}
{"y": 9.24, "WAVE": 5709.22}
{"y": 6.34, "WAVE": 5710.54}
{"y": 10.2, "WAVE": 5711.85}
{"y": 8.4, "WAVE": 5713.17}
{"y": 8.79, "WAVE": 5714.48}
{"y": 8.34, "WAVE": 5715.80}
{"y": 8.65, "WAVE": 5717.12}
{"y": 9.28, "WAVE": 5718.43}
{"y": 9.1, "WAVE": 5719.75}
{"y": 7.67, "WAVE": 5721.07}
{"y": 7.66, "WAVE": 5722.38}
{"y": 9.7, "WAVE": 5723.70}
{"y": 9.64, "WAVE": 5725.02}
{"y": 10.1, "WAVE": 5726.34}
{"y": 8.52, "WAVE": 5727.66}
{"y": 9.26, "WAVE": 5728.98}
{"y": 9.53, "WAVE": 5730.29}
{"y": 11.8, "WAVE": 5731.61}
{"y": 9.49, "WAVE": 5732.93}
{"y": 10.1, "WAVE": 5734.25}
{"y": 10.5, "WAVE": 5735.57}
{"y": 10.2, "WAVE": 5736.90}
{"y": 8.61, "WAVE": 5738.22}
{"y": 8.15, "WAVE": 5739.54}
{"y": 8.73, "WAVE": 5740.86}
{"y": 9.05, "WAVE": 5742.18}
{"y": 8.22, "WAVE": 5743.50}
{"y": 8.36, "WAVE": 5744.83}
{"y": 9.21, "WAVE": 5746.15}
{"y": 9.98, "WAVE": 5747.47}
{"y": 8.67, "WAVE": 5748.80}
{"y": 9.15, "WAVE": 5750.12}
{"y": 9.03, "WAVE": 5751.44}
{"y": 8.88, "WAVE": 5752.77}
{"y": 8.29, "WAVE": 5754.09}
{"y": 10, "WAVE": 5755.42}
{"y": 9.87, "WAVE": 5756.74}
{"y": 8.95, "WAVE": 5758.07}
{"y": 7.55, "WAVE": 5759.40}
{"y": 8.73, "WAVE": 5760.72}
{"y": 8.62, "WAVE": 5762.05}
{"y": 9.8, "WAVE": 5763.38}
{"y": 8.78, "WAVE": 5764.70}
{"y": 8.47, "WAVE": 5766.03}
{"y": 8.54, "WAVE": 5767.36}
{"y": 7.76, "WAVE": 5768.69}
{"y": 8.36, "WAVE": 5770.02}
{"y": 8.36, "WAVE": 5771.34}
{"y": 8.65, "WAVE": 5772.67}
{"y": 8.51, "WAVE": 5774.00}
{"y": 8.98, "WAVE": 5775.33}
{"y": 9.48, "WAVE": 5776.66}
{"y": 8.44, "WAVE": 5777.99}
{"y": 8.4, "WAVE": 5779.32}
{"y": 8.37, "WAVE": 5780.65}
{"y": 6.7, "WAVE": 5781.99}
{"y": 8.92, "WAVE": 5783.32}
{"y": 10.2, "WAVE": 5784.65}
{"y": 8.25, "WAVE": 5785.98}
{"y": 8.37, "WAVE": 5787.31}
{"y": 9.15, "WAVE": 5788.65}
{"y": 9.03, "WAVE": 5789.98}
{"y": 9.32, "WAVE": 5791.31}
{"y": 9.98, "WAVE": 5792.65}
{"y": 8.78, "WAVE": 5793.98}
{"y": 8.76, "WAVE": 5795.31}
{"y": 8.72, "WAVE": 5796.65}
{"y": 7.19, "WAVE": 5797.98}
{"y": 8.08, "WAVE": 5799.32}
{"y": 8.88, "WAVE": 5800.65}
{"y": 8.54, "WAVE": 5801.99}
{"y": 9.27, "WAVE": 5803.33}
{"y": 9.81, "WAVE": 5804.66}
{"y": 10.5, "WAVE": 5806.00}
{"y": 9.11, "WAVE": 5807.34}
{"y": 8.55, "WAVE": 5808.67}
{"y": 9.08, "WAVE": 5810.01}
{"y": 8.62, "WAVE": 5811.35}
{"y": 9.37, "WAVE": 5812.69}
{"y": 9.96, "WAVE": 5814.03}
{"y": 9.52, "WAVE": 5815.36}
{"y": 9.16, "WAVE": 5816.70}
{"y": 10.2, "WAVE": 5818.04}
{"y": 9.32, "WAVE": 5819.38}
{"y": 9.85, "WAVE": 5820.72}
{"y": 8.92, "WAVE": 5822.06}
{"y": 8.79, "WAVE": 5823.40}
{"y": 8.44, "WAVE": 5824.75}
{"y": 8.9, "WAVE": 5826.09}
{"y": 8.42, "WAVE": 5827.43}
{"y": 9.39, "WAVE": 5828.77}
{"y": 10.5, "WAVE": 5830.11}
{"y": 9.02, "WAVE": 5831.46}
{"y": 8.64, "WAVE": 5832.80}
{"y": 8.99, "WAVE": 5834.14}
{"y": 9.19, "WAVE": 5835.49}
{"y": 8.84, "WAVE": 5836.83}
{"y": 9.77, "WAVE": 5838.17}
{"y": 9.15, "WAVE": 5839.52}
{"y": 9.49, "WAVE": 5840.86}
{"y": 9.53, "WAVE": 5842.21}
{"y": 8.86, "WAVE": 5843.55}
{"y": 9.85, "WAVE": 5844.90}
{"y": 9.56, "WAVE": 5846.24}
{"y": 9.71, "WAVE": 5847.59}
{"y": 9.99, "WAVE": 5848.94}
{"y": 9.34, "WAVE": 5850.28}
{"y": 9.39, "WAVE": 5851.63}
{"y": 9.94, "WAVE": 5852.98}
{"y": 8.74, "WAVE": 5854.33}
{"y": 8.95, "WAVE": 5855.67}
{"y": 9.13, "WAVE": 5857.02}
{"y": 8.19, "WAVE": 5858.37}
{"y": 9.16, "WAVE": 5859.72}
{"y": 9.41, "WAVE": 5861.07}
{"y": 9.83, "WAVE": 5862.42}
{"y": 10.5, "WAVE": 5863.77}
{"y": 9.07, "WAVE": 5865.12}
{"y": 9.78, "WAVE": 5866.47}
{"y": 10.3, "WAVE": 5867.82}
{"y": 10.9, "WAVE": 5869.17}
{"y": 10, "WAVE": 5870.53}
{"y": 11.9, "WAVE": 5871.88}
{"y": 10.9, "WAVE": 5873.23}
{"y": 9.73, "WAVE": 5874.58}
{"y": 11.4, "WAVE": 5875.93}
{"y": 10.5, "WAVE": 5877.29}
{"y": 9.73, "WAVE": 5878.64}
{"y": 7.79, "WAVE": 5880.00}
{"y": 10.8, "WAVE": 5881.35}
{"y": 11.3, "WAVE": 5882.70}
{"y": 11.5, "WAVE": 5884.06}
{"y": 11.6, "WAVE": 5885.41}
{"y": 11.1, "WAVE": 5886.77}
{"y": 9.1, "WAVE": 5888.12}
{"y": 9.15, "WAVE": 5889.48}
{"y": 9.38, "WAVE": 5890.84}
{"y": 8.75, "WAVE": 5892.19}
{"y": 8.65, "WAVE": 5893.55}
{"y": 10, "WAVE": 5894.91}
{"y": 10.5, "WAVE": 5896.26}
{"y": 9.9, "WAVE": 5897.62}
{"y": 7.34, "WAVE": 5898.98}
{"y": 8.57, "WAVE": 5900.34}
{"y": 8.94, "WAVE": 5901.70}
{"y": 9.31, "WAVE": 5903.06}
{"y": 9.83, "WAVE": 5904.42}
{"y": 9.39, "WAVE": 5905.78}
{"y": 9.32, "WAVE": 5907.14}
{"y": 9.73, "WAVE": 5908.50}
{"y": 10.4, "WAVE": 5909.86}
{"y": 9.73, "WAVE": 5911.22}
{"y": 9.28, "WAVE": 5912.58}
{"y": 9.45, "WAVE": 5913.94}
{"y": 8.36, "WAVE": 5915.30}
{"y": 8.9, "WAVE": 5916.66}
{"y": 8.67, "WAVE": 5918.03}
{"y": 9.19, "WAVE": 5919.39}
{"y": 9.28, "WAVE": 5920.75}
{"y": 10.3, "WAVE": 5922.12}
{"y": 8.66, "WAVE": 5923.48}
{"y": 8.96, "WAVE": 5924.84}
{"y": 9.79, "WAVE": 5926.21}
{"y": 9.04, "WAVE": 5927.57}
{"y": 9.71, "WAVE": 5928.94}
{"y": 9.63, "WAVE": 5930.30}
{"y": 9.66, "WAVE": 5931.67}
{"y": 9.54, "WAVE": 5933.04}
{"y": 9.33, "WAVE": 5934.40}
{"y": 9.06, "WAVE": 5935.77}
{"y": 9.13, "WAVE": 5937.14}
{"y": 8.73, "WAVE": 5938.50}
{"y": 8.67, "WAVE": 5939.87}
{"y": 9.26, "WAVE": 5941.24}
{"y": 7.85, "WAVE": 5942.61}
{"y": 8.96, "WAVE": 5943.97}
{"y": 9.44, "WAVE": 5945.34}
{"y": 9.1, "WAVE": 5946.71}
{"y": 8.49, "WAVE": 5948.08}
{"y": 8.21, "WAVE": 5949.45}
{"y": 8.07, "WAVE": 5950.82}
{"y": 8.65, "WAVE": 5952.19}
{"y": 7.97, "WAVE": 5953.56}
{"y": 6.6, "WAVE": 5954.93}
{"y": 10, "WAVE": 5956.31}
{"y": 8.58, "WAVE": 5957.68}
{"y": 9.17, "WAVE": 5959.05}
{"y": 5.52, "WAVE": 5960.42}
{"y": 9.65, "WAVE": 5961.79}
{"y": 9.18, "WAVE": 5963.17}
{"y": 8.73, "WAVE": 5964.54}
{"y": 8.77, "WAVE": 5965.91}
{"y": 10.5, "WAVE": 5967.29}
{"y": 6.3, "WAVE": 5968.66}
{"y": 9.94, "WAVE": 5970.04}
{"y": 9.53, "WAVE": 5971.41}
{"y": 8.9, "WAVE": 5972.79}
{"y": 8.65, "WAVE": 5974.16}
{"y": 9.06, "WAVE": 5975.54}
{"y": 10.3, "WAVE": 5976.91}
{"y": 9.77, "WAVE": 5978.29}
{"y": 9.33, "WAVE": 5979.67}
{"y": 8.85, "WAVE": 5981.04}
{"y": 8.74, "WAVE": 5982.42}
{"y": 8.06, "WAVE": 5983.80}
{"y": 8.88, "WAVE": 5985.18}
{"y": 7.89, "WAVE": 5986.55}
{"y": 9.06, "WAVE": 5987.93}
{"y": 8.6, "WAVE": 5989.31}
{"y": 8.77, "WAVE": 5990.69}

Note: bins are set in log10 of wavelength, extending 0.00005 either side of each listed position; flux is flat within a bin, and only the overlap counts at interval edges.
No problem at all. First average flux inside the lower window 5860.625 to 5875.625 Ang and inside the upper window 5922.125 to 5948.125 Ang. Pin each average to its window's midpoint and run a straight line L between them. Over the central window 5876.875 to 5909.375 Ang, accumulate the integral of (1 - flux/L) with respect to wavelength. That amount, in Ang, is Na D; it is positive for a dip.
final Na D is 0.6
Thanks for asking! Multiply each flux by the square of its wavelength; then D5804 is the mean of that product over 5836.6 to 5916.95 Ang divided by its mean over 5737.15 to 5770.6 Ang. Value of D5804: 1.1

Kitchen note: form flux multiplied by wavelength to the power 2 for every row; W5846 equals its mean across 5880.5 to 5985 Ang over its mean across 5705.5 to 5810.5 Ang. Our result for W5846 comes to 1.09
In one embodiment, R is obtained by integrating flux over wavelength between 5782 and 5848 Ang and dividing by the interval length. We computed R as 9.13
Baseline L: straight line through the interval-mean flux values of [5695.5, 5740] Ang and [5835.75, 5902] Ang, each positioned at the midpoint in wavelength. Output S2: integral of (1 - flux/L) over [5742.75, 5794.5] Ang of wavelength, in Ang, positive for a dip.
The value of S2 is 2.8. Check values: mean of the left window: 9.08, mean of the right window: 9.71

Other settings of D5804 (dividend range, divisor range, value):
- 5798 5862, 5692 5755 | 1.06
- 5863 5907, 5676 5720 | 1.21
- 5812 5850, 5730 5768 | 1.05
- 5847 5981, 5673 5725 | 1.14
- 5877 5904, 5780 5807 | 1.13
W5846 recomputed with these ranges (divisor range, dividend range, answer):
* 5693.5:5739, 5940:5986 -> 1.05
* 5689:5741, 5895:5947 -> 1.10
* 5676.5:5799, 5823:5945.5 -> 1.13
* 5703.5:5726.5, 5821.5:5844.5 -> 1.08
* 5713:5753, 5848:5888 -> 1.15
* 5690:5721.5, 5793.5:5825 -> 1.07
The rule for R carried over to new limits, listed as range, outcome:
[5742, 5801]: 8.75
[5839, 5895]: 9.81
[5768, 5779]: 8.57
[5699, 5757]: 9.03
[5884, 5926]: 9.43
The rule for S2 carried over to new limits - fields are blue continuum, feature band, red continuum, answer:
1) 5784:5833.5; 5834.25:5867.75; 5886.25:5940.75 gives -0.8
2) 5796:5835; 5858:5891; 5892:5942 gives -3.4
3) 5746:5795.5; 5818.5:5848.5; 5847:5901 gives 0.5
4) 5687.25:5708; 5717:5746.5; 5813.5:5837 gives -1.0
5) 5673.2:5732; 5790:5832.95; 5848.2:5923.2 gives 1.1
